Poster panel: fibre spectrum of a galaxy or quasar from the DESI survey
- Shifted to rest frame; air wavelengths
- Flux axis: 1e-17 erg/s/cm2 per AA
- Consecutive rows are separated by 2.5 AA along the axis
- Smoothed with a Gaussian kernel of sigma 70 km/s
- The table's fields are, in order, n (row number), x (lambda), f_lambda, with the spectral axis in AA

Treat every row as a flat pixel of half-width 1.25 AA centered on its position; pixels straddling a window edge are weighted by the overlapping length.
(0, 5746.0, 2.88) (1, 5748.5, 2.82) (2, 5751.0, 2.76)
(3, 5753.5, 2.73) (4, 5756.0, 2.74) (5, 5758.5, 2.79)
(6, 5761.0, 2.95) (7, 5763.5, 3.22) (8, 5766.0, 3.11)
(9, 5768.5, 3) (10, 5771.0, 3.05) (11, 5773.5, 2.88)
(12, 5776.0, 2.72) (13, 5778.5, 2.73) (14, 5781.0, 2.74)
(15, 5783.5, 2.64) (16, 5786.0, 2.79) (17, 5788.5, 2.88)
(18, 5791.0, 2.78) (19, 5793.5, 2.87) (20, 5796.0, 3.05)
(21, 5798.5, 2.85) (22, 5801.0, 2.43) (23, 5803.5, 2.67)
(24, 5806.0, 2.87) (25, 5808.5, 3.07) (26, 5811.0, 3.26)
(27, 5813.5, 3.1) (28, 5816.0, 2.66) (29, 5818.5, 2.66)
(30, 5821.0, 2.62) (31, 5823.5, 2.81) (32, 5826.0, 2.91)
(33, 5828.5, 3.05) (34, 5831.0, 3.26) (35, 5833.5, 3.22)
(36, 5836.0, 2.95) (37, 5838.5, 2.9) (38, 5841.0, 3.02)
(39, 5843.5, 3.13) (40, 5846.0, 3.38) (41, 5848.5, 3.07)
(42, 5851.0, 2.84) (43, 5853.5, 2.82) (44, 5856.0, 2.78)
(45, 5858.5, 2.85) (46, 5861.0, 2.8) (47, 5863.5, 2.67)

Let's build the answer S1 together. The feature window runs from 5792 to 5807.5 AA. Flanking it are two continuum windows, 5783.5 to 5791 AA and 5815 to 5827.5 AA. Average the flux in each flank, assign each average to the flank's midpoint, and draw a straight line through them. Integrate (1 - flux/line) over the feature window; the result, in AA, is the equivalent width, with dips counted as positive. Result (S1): -0.1 AA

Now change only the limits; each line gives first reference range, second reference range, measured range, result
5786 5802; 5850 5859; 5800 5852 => -2.4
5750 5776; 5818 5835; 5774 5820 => 1.7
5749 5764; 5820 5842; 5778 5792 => 0.6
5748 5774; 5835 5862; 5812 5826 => 0.7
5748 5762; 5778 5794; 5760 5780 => -1.2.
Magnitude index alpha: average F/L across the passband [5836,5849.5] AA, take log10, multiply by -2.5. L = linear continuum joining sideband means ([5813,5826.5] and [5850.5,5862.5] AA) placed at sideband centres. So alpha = -0.11 mag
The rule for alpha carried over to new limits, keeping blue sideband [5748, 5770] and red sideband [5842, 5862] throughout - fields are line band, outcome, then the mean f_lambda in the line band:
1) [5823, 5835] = -0.04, 3.06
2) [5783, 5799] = 0.03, 2.85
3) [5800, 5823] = 0.04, 2.82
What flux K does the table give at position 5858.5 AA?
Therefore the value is 2.85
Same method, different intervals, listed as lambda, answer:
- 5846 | 3.38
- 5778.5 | 2.73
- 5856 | 2.78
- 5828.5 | 3.05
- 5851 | 2.84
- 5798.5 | 2.85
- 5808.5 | 3.07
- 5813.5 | 3.1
